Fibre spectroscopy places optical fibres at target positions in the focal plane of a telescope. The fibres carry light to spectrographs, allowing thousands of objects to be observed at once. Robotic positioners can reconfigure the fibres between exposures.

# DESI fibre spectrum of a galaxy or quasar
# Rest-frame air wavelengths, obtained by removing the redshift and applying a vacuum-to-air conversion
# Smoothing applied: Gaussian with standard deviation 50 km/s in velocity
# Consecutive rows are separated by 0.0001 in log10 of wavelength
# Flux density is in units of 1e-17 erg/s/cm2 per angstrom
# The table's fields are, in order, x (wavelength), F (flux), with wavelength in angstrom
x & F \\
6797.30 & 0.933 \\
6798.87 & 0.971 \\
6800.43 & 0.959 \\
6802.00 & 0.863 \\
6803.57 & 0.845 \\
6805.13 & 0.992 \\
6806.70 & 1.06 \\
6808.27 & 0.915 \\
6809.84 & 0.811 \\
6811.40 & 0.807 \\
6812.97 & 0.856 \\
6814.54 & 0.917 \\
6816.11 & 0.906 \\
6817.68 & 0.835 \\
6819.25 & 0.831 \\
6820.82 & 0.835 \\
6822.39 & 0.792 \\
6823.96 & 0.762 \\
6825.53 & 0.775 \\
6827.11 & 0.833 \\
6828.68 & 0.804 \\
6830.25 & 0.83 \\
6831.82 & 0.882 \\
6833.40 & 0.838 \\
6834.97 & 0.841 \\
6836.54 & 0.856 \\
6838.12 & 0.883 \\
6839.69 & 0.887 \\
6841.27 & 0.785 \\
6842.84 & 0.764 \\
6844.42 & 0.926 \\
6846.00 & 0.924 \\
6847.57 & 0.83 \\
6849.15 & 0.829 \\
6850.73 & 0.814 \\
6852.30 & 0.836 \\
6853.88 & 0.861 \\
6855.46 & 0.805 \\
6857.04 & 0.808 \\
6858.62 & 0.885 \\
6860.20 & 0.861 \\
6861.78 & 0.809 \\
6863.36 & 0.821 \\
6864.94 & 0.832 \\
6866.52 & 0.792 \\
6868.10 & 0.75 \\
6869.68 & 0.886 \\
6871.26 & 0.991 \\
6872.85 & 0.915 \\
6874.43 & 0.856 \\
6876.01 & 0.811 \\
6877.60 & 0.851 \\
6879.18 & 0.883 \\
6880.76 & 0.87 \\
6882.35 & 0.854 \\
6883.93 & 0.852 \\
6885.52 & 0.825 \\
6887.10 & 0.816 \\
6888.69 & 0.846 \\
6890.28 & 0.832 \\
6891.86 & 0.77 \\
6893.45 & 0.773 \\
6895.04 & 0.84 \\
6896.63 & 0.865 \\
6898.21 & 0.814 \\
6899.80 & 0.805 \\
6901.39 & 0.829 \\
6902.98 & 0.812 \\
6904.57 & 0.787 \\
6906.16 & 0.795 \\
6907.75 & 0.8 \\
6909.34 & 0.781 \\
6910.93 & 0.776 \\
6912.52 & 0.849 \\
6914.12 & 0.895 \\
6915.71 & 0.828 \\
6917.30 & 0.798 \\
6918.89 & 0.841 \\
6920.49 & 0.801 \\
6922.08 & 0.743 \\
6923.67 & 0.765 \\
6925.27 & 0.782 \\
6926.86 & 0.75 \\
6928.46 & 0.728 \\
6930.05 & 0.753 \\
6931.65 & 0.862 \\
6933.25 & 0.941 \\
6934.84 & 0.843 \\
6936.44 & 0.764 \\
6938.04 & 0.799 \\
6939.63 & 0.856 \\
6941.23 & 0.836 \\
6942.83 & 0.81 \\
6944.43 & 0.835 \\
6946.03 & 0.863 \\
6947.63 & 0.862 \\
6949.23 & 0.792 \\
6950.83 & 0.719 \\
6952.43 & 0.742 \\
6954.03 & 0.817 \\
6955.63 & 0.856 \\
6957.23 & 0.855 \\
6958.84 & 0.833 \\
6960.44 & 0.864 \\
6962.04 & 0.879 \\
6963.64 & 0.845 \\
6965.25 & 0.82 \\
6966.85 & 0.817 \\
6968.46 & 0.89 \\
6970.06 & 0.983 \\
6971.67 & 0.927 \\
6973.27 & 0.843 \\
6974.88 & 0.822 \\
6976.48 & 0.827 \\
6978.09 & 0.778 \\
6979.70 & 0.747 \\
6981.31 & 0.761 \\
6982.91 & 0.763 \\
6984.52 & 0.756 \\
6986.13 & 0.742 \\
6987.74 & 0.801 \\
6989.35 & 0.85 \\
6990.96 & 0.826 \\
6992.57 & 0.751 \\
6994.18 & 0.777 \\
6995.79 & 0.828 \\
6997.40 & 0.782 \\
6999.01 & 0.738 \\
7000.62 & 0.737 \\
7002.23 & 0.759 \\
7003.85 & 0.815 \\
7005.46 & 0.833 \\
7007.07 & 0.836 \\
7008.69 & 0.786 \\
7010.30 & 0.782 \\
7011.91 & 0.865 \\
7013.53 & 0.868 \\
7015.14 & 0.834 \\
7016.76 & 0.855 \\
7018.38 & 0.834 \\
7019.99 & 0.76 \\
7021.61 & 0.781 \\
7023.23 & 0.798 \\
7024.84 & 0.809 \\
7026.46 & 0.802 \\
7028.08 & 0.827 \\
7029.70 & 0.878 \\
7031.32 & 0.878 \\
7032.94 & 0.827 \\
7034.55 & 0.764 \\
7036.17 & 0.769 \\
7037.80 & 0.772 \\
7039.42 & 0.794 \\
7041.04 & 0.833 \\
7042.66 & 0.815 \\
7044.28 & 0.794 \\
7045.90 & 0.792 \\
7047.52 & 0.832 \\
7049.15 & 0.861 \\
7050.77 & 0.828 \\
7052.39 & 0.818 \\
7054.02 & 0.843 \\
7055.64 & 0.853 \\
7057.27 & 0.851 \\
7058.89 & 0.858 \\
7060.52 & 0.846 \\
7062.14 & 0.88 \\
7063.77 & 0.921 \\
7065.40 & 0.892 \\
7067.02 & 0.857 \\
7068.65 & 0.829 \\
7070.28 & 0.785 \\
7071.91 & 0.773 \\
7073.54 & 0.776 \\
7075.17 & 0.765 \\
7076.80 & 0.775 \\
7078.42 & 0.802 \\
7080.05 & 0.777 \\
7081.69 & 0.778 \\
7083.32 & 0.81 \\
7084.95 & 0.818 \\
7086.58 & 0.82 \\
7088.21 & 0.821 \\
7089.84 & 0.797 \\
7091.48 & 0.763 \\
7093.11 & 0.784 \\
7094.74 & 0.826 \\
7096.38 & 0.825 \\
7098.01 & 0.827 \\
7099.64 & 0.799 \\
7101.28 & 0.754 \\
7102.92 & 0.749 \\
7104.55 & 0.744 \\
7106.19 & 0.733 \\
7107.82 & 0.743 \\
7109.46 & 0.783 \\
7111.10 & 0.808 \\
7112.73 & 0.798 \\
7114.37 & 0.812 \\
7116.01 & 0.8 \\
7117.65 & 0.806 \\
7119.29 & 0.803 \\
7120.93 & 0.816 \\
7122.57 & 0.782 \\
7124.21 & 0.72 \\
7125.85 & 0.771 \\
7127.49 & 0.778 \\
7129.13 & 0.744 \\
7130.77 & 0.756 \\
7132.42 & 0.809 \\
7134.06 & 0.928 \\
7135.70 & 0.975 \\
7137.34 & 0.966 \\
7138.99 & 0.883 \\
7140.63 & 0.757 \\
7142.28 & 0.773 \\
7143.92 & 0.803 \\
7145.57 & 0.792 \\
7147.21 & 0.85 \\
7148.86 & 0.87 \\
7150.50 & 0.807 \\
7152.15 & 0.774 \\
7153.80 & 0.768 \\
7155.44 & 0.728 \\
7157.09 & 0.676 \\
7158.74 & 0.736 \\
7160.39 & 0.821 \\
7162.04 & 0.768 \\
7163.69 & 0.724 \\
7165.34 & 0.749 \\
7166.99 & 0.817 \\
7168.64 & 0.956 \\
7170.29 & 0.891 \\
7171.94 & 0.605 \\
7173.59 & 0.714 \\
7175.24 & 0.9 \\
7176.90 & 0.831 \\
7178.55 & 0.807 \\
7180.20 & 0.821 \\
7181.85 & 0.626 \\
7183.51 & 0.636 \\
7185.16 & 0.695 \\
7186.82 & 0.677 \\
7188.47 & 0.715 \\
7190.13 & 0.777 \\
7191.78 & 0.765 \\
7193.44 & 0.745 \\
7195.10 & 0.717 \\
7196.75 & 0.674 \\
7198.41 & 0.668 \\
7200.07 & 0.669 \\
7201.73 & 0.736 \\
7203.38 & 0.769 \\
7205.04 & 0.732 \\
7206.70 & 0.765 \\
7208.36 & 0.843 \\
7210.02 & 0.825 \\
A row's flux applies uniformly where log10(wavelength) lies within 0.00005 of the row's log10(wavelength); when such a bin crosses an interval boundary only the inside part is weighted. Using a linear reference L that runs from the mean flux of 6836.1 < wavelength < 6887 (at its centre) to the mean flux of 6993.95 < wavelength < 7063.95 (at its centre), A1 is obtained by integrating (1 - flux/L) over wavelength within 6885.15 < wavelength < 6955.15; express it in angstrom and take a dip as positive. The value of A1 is 2.3 angstrom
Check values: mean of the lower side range 0.848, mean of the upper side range 0.818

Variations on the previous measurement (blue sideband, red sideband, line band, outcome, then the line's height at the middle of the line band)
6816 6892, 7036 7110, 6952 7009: 0.5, 0.822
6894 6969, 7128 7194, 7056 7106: -0.8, 0.797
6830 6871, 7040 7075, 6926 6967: 0.8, 0.838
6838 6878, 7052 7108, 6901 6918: 0.5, 0.837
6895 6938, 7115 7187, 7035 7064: -1.1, 0.798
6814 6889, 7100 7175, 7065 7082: 0.1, 0.804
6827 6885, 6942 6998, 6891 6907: 0.5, 0.837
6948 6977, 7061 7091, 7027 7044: 0.2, 0.824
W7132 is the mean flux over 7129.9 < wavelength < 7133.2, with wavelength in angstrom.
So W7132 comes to 0.78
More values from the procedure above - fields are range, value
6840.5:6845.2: 0.825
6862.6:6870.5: 0.818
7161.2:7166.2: 0.747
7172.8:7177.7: 0.815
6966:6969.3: 0.855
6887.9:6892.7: 0.816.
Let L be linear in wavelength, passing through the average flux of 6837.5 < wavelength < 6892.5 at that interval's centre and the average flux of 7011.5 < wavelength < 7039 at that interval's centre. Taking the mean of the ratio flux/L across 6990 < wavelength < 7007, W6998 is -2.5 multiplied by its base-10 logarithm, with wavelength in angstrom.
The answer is 0.05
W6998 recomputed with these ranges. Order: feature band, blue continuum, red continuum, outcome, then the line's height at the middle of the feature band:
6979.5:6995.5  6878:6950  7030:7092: 0.05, 0.818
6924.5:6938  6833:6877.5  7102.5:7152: 0.04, 0.835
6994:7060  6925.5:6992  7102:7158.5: 0.00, 0.811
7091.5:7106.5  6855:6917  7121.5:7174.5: 0.03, 0.804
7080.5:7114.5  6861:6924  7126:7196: 0.01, 0.794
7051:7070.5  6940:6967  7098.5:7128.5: -0.08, 0.794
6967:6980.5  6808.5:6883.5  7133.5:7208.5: -0.04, 0.817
